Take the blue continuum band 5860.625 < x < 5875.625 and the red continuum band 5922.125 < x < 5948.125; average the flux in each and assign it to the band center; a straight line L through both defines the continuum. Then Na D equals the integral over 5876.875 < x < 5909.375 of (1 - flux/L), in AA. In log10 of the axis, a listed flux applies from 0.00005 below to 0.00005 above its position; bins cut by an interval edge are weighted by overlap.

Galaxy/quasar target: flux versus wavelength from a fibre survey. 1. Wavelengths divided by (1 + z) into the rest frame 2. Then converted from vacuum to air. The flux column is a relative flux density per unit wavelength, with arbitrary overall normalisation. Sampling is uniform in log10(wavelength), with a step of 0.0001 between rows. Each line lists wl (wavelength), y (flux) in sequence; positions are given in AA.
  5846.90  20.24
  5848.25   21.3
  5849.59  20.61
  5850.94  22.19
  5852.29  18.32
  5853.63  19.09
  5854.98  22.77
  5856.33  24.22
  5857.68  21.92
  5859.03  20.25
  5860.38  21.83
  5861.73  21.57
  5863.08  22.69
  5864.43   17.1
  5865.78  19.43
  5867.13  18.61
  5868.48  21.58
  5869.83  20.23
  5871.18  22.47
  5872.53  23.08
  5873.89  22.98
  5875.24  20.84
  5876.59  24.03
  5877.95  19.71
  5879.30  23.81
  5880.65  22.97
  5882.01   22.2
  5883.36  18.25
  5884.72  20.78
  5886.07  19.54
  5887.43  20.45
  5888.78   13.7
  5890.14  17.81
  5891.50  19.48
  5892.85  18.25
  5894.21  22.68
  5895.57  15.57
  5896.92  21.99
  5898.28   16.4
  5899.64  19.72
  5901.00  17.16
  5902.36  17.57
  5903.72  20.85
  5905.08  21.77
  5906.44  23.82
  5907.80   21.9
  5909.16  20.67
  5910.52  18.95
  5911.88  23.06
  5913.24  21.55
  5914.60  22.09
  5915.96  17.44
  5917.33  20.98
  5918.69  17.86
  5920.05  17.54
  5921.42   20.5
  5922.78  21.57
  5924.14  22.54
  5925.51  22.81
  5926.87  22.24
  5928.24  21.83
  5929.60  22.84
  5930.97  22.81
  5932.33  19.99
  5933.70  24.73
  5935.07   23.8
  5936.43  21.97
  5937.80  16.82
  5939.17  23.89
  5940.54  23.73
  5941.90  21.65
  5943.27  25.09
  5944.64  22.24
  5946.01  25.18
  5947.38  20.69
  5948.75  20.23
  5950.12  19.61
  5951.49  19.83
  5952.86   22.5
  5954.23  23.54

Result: 2.4 AA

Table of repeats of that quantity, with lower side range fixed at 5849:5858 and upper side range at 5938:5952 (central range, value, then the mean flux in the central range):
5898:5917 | 1.3 AA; 20.3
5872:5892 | 0.8 AA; 20.6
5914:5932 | 0.7 AA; 21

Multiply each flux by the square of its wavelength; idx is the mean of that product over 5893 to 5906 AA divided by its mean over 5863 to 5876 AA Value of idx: 0.94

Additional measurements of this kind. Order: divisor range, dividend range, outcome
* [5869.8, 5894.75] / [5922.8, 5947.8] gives 1.11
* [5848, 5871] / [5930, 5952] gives 1.09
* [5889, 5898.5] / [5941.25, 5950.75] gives 1.20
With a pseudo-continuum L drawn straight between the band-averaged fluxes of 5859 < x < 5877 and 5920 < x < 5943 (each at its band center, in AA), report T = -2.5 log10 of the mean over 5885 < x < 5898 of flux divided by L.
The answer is 0.14 mag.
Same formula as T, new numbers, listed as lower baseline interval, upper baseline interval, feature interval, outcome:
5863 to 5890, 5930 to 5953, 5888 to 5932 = 0.06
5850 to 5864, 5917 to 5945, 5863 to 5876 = 0.03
